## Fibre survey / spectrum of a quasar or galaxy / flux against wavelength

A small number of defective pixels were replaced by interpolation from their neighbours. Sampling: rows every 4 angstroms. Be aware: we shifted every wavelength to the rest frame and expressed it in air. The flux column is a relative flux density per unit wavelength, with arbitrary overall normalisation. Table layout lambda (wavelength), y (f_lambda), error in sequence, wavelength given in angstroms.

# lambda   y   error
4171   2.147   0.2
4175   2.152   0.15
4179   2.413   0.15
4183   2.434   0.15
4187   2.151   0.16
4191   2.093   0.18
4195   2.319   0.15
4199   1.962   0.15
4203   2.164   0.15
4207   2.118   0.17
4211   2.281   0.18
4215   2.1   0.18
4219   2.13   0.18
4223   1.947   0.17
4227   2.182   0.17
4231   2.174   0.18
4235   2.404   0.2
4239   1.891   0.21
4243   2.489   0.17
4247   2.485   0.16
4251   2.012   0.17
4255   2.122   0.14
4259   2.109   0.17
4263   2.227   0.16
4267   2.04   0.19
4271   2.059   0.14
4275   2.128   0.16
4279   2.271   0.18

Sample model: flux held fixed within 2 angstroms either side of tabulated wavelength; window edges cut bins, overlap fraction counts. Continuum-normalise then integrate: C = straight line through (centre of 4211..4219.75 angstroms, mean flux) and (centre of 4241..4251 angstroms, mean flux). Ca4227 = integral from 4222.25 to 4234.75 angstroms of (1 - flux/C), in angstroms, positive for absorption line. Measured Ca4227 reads 0.5 angstroms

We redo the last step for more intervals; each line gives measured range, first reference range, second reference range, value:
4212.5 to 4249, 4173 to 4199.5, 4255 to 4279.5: -0.4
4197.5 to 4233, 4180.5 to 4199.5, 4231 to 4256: 1.7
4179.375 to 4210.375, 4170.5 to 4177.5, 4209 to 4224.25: -0.7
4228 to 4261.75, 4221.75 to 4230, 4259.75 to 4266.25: -1.3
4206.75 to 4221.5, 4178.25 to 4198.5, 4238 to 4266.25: 0.5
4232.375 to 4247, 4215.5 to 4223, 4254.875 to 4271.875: -1.4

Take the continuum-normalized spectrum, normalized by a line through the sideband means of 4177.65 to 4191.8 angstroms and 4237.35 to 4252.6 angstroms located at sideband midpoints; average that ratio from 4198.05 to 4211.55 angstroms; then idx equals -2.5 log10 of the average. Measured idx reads 0.07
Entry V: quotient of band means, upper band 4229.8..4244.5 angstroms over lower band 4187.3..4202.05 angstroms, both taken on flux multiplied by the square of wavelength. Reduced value 1.1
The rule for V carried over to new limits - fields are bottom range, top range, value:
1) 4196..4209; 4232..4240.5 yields 1.05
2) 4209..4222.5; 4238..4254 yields 1.06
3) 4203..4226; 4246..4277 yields 1.03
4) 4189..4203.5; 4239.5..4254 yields 1.09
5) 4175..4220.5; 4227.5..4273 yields 1.02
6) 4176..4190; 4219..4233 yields 0.93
